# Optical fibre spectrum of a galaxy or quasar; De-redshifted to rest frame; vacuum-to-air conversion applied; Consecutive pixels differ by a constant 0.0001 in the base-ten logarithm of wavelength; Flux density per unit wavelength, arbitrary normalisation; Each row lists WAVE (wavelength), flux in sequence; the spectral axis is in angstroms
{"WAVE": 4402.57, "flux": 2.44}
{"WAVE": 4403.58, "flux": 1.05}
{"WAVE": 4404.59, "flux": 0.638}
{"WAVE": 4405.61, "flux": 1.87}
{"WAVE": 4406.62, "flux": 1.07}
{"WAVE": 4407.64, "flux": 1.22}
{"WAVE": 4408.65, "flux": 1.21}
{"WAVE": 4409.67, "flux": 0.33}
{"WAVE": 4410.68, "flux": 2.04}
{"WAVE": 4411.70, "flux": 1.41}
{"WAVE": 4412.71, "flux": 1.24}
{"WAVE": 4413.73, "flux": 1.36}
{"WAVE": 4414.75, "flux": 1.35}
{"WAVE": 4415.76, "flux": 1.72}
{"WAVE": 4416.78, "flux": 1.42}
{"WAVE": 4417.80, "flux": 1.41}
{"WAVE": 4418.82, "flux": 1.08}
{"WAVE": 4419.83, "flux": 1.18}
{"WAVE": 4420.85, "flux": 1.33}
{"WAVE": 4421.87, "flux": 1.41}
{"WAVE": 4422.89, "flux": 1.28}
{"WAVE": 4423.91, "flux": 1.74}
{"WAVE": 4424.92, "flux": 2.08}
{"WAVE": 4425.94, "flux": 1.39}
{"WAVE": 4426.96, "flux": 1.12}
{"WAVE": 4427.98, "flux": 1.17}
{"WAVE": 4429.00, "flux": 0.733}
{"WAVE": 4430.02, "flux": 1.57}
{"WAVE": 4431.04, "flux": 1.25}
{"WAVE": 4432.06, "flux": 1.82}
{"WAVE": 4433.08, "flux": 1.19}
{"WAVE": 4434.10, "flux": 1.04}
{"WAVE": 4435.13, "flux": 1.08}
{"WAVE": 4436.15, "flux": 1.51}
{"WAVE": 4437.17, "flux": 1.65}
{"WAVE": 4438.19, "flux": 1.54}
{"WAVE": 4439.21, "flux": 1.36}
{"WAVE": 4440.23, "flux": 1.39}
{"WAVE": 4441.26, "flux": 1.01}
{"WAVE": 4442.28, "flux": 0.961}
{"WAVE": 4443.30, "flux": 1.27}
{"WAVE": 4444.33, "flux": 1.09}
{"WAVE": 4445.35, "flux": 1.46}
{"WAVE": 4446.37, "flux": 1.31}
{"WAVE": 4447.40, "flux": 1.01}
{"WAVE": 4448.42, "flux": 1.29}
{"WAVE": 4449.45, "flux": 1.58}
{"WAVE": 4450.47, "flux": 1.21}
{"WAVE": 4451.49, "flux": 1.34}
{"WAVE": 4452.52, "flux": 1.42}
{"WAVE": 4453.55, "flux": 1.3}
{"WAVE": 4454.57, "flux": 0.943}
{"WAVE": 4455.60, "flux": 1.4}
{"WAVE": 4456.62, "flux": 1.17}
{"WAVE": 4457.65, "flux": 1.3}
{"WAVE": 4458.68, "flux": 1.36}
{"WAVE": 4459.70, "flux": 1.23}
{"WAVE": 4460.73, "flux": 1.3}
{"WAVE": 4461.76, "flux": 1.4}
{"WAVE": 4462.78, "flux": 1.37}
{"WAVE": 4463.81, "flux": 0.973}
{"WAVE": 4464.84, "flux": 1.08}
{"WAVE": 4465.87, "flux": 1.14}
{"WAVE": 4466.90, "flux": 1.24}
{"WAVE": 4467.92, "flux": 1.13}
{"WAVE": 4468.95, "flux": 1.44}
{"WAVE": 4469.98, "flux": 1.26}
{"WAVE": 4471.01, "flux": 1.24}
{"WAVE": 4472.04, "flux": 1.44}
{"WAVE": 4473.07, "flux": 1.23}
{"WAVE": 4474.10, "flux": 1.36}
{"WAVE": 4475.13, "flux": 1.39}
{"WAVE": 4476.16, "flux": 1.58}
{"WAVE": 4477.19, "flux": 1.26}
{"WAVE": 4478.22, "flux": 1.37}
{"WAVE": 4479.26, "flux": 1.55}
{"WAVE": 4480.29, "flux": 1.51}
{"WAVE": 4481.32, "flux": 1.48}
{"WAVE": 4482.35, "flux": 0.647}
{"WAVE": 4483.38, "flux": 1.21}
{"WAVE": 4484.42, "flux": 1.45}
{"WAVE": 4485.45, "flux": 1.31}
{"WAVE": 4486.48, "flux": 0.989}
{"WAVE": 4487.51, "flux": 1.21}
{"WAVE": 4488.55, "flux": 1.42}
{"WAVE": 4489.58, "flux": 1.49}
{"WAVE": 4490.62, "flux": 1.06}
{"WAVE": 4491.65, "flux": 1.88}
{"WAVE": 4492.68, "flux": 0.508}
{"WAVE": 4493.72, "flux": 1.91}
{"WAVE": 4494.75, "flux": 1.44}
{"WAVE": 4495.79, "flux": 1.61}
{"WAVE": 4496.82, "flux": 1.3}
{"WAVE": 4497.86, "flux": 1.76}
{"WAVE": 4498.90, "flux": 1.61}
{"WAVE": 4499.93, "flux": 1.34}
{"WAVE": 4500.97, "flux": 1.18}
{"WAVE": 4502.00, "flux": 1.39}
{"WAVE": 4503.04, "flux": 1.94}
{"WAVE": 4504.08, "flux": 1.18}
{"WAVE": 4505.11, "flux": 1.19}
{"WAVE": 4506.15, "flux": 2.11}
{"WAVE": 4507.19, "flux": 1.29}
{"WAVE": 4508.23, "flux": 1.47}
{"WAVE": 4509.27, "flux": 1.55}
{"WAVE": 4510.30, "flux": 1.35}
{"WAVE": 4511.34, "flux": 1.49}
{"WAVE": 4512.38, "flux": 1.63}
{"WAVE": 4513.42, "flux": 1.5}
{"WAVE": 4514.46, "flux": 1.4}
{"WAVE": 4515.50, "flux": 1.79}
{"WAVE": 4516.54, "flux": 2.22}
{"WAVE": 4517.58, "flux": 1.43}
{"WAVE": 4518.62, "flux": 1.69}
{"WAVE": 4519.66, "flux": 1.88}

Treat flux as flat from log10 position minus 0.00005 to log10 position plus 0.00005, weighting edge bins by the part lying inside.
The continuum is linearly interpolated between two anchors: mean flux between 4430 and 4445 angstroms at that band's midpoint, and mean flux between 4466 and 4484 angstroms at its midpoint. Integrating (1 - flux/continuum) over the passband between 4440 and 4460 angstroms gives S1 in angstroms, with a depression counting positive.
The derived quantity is 0.9 angstroms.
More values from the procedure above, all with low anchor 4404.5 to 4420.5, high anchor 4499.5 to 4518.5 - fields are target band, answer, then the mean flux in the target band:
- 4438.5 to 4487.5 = 5.1 angstroms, 1.27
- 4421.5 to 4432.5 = -0.6 angstroms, 1.41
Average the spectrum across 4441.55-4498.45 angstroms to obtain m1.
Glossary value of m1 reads 1.3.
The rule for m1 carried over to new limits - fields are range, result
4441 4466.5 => 1.24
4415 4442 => 1.36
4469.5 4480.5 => 1.38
